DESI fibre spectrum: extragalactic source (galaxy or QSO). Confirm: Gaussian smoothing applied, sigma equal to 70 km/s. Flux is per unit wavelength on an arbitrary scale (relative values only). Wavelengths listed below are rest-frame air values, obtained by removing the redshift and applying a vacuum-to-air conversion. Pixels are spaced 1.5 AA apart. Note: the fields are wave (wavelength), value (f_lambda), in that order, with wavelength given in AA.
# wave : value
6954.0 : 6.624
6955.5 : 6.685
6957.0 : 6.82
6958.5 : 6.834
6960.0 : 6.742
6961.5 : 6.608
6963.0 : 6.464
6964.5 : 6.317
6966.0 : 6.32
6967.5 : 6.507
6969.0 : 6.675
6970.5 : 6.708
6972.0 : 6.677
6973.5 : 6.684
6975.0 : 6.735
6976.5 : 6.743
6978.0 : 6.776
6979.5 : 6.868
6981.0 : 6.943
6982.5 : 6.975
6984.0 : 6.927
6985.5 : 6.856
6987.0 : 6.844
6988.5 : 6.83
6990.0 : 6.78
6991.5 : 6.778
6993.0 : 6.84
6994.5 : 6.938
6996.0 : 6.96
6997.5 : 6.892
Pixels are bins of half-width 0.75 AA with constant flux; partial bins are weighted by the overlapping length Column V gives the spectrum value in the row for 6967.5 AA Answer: 6.507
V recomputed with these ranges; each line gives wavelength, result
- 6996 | 6.96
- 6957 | 6.82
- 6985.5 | 6.856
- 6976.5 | 6.743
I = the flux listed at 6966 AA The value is 6.32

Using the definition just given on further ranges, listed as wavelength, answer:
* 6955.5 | 6.685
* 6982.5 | 6.975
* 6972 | 6.677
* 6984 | 6.927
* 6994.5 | 6.938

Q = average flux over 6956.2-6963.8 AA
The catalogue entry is 6.69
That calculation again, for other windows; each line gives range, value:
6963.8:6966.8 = 6.32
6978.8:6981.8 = 6.91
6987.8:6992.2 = 6.8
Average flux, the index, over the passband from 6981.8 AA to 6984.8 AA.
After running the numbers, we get 6.95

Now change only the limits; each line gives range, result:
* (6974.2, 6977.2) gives 6.74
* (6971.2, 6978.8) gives 6.72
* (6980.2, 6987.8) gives 6.91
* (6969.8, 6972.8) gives 6.69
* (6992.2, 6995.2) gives 6.89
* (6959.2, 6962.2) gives 6.68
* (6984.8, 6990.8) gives 6.83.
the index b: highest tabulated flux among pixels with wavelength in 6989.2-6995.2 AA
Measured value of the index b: 6.938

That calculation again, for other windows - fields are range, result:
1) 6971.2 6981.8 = 6.943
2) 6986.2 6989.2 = 6.844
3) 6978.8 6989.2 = 6.975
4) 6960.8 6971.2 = 6.708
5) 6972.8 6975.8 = 6.735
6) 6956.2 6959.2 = 6.834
